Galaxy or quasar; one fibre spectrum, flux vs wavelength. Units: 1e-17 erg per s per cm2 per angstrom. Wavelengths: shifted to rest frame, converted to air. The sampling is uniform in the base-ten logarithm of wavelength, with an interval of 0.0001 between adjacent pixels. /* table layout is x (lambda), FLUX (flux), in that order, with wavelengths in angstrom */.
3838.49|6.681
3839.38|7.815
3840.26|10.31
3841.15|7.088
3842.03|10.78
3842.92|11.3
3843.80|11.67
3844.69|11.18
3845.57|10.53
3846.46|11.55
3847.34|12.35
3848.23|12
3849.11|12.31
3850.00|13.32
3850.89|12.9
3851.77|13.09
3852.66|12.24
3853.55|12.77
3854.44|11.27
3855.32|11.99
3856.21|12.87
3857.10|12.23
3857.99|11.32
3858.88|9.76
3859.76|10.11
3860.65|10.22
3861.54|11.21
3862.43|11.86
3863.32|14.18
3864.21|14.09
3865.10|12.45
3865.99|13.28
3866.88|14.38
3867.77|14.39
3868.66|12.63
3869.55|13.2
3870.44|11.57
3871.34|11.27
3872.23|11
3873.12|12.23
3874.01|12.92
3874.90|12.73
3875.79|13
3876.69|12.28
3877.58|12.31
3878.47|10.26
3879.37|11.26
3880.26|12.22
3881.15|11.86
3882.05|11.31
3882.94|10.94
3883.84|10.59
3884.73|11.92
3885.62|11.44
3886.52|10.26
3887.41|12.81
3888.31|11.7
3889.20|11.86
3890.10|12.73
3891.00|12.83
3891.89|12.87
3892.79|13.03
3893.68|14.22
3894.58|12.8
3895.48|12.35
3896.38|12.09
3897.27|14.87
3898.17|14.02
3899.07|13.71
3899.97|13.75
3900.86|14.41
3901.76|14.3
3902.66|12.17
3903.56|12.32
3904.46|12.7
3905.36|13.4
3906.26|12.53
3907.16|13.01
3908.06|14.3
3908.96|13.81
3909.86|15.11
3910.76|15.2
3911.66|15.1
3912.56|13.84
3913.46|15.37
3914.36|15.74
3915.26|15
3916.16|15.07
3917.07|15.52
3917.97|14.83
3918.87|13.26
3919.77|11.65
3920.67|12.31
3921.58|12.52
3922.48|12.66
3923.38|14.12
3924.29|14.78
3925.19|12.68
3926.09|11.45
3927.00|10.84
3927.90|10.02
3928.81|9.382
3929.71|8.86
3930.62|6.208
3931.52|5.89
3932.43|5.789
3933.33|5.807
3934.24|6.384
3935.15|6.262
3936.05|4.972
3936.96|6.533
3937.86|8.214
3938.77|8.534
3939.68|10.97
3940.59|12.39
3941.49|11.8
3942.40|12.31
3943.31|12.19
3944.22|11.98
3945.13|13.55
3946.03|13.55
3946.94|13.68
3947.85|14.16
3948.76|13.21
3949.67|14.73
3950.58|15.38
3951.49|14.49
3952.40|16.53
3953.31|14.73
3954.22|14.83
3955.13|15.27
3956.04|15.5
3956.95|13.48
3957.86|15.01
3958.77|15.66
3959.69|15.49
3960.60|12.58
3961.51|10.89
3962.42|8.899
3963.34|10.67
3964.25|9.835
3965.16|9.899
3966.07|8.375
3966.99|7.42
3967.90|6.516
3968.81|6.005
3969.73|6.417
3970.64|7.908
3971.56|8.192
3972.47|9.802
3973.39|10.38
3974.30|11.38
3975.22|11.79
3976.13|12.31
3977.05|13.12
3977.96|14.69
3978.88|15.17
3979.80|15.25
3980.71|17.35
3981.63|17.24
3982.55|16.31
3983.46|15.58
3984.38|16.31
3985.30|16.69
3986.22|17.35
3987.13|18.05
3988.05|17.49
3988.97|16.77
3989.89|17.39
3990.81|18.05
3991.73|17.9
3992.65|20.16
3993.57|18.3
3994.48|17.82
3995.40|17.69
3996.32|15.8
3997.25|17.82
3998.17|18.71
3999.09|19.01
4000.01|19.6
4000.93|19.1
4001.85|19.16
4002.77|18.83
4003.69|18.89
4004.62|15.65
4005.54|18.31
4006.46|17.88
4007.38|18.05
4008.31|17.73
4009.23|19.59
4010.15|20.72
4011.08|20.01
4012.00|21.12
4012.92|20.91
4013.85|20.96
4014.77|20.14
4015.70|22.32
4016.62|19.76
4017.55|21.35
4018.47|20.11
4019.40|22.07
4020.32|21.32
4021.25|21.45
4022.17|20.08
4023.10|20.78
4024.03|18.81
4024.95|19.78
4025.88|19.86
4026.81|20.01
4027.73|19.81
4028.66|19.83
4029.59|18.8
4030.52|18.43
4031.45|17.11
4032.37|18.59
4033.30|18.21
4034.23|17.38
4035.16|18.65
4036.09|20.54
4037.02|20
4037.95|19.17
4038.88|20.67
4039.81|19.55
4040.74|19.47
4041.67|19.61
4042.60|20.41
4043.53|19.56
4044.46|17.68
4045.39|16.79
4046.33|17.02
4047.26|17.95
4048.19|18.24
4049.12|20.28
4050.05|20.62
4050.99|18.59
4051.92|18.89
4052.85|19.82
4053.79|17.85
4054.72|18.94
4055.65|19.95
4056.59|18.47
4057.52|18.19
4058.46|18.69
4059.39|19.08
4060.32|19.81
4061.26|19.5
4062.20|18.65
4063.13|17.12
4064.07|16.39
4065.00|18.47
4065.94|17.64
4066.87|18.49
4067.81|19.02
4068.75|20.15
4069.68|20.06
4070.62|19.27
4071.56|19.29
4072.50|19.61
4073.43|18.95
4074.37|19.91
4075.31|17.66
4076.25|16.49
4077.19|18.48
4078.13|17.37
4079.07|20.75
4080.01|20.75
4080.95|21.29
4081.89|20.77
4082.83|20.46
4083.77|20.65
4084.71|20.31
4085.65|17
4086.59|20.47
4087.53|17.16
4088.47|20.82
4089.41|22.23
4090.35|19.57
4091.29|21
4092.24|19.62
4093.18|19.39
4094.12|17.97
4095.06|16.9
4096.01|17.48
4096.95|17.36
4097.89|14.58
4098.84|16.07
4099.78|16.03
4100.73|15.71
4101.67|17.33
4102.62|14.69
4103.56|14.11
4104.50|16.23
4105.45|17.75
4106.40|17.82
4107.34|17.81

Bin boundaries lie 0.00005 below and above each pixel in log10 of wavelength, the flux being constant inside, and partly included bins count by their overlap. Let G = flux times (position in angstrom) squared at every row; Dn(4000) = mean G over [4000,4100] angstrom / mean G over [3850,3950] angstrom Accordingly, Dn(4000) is 1.70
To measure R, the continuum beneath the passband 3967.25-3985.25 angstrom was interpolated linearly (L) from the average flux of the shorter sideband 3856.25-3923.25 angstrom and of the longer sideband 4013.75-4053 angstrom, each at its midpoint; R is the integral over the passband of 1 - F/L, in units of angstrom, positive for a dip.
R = 4.98 angstrom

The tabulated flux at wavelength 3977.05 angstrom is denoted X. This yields 13.12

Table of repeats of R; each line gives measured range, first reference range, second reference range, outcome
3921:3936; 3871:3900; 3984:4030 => 5.2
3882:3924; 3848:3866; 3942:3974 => -4.2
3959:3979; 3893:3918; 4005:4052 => 7.7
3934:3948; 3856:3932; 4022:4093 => 3.9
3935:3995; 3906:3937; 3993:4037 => 8.6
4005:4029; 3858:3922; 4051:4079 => -4.2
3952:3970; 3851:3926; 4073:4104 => 3.7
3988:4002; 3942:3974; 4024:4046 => -2.5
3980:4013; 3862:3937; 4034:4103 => -4.3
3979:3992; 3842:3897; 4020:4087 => -0.3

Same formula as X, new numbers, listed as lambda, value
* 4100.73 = 15.71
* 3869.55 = 13.2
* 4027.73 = 19.81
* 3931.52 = 5.89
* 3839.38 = 7.815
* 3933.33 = 5.807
